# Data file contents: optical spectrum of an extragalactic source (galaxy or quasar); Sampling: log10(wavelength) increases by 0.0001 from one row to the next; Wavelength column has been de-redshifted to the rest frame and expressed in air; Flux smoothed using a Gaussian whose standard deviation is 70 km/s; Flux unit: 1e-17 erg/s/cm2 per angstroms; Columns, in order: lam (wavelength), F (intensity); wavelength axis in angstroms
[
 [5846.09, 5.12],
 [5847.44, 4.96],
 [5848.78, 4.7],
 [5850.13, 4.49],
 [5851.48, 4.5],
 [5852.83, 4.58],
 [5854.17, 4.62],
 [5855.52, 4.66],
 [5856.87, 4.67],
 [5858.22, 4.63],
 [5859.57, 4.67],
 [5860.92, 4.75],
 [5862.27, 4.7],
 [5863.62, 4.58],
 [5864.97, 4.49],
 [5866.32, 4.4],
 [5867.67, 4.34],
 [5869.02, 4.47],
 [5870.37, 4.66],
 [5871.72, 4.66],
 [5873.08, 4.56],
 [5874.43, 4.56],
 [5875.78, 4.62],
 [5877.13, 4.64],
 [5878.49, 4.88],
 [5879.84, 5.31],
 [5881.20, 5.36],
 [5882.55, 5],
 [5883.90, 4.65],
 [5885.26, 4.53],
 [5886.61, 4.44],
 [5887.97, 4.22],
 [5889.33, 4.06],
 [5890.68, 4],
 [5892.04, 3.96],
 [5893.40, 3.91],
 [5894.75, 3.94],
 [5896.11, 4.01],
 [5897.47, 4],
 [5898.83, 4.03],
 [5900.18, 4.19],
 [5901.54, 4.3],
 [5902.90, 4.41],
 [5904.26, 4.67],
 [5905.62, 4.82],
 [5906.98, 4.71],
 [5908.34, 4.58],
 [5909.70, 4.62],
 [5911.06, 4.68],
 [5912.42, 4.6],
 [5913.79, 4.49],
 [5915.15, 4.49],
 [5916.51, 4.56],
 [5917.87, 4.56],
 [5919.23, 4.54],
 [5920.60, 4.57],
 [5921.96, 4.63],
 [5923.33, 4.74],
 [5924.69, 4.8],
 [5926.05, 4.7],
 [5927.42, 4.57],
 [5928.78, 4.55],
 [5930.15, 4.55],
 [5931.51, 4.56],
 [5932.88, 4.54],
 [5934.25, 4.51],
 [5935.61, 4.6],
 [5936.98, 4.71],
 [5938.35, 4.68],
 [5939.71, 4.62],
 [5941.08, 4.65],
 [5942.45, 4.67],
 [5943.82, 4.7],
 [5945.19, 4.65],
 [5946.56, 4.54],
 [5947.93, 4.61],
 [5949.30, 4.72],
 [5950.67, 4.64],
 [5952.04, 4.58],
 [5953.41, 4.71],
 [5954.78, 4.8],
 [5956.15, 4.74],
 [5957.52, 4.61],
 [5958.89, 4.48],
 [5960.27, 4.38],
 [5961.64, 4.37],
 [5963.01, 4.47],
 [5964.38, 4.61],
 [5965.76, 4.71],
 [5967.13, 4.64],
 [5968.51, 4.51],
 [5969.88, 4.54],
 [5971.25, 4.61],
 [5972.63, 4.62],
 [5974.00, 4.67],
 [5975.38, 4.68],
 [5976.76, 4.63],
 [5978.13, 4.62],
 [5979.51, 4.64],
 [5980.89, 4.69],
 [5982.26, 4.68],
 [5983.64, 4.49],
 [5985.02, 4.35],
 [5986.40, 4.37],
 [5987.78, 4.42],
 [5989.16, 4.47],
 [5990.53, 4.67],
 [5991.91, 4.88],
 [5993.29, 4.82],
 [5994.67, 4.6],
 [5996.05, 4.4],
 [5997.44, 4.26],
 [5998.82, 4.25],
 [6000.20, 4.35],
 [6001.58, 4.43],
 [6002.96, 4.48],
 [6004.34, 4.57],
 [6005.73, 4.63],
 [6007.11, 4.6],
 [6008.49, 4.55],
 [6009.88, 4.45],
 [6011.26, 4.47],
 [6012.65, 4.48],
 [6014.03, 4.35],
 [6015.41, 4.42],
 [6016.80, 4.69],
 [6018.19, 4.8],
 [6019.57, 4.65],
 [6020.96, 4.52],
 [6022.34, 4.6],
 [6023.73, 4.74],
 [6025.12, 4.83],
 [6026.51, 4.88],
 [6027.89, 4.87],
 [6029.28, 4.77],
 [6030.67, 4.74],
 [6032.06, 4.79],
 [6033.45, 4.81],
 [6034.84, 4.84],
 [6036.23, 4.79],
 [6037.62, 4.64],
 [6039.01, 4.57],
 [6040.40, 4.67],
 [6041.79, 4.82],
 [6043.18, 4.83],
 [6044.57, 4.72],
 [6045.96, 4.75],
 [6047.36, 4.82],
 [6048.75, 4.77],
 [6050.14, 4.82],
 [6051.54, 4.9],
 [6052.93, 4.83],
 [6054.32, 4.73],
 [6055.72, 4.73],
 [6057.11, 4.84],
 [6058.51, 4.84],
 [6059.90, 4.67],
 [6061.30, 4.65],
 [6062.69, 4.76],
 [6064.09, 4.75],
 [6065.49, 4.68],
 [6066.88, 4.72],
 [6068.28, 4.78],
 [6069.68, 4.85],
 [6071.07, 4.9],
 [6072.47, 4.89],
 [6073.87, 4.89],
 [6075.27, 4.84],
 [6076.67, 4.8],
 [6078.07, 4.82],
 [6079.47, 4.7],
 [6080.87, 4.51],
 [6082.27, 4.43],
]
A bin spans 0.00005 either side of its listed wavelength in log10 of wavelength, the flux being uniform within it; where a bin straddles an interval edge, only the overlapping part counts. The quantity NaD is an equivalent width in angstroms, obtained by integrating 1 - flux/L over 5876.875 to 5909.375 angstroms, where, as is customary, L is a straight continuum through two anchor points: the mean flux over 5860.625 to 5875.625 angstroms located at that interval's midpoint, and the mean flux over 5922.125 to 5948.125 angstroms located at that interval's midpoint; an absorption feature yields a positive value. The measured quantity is 1.0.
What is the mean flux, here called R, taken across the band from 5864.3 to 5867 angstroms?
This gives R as 4.45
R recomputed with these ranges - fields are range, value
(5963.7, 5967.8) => 4.65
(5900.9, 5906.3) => 4.55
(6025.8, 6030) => 4.84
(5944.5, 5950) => 4.63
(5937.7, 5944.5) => 4.67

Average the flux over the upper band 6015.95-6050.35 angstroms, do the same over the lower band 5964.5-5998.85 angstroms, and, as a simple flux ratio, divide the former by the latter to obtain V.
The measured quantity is 1.0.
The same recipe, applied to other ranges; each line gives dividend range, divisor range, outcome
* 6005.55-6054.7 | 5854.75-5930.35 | 1.04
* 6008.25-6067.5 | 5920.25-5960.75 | 1.02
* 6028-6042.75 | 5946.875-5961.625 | 1.03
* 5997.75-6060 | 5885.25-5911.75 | 1.09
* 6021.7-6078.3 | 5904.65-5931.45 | 1.03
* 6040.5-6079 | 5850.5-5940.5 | 1.06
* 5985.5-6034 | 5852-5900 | 1.02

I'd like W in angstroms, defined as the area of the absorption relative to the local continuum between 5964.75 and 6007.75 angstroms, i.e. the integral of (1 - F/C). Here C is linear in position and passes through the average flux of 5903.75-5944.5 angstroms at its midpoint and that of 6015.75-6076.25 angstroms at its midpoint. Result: 1.3 angstroms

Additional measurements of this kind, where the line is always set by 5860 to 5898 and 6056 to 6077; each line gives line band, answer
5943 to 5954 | -0.10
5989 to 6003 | 0.49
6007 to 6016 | 0.45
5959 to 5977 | 0.25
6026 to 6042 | -0.08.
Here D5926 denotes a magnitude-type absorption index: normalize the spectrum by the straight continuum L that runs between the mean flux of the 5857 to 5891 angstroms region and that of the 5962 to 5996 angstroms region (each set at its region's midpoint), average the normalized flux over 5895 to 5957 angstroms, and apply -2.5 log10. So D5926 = 0.01 mag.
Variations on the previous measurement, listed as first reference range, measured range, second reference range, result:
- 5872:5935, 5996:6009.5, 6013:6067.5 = 0.053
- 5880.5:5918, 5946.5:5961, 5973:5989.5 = -0.026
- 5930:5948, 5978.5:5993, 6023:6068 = 0.025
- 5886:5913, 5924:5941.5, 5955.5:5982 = -0.042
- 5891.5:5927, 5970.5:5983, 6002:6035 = -0.019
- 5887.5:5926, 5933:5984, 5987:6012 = -0.036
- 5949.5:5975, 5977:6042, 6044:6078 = 0.020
